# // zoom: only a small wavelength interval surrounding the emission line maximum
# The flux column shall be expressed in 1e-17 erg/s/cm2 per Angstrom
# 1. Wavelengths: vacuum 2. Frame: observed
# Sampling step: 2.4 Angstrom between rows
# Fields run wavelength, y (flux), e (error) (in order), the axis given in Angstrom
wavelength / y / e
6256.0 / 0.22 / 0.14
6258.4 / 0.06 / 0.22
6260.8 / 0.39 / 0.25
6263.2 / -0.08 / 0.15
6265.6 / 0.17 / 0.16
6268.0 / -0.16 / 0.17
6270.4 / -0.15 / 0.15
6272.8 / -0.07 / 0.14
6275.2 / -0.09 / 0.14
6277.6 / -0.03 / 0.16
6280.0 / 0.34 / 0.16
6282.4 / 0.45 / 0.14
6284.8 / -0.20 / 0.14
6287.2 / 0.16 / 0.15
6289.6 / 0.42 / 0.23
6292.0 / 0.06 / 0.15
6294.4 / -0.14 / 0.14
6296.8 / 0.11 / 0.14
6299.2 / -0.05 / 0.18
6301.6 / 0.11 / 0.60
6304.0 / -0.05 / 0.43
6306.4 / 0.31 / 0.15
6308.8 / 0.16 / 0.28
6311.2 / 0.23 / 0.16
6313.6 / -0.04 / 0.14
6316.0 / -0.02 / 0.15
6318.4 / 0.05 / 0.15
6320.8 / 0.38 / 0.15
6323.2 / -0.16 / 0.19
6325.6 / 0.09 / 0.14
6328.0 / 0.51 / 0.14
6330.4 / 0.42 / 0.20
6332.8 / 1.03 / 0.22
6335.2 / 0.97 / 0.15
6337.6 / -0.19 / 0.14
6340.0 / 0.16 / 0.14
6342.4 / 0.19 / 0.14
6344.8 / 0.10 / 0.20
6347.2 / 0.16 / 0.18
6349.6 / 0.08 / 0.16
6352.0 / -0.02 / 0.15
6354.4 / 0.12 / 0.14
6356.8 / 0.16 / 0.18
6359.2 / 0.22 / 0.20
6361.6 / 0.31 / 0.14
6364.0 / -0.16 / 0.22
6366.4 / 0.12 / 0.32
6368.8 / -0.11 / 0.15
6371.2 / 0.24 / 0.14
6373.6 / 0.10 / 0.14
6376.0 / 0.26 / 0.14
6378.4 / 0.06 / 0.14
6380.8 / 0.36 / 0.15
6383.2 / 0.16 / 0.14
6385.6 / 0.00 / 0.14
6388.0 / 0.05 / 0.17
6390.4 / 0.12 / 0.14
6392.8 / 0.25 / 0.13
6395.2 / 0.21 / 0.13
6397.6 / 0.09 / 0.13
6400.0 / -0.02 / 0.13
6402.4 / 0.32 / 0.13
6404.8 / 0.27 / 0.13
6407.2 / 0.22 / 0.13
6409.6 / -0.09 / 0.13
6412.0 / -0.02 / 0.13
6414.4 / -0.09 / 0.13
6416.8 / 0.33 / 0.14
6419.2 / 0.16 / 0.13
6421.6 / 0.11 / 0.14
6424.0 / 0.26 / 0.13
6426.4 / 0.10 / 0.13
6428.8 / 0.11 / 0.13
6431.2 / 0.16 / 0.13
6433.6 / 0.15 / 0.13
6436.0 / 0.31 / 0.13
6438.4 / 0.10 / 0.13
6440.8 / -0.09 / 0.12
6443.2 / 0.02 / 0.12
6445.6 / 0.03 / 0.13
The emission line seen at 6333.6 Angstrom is [O II]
